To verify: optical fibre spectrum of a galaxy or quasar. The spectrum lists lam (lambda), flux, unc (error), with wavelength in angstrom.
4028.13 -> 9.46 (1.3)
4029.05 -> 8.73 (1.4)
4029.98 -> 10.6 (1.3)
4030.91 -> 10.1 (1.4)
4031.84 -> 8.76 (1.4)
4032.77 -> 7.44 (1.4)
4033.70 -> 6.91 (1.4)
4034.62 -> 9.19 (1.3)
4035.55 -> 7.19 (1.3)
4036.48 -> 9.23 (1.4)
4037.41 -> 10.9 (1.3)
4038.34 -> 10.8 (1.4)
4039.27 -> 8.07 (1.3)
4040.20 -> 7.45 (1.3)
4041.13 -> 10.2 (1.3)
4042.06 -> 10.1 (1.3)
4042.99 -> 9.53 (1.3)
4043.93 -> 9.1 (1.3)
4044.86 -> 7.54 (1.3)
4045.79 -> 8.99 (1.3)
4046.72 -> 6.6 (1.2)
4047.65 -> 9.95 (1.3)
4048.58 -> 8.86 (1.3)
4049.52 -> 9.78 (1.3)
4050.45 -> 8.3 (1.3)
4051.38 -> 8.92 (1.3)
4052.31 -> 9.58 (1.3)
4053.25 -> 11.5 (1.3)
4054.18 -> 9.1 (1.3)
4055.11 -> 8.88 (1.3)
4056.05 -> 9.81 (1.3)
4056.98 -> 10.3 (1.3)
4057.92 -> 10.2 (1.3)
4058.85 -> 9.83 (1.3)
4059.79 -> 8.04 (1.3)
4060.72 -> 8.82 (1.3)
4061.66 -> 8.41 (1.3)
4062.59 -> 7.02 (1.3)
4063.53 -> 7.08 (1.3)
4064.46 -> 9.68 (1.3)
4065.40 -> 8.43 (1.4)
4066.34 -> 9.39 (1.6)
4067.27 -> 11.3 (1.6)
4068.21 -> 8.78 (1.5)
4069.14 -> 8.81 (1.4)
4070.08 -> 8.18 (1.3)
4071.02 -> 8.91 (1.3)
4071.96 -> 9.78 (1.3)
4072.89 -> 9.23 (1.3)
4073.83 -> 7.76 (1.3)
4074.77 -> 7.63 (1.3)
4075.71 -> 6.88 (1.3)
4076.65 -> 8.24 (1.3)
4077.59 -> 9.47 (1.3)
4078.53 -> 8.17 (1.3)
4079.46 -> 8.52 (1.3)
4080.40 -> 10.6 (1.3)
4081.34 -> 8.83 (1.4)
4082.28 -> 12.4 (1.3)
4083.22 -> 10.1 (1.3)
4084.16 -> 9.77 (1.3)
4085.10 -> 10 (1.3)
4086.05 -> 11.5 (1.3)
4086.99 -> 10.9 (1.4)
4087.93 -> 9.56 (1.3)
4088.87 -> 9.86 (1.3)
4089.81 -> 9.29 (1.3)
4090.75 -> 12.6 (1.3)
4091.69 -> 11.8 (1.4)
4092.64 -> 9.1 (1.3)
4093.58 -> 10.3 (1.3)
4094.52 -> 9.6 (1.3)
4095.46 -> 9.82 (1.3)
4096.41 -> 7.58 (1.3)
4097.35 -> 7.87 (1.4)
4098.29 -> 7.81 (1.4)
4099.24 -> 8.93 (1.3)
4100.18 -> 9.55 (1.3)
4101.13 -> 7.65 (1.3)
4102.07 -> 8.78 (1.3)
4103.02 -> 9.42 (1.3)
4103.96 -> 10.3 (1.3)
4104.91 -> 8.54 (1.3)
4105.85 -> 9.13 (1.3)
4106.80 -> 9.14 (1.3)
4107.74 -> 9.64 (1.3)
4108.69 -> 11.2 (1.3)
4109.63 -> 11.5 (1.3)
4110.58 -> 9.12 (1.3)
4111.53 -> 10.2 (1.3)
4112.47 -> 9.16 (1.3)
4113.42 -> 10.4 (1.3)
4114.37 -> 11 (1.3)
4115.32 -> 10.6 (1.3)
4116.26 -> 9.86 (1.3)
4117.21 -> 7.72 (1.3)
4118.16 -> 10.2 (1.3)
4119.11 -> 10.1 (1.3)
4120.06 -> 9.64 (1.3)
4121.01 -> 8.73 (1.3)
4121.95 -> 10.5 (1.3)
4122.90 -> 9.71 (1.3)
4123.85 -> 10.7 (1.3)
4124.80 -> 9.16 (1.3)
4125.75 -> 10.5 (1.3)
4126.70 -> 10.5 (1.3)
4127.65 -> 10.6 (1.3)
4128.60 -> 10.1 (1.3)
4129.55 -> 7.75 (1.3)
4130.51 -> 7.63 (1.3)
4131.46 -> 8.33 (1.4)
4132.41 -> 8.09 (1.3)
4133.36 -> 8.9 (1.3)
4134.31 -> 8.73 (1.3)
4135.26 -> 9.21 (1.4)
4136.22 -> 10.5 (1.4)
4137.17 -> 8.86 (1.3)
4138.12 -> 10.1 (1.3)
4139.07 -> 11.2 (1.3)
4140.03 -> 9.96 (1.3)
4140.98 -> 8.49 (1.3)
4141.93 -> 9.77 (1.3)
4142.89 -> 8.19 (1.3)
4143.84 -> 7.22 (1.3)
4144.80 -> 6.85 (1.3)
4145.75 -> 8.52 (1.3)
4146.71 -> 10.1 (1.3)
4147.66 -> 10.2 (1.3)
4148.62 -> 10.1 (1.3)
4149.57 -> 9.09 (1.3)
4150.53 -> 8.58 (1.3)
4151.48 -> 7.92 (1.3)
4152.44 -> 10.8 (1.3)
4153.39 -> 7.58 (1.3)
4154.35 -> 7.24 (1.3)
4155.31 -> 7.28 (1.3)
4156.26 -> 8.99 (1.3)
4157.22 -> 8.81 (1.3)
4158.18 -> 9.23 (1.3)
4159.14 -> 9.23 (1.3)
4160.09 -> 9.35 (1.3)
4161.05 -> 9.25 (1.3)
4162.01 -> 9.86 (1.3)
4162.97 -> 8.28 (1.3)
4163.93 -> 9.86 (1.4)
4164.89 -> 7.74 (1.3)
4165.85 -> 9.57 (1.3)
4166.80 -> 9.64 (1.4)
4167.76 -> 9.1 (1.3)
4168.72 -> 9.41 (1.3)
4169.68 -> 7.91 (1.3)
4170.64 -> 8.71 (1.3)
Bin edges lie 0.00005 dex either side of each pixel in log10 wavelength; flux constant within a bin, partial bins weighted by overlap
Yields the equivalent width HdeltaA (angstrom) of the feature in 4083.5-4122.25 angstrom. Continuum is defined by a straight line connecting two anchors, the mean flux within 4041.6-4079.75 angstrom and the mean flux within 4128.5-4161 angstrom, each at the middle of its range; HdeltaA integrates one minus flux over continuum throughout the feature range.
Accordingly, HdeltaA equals -3.5 angstrom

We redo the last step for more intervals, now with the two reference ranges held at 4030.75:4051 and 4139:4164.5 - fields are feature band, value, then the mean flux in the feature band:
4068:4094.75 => -2.0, 9.55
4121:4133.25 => -0.7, 9.42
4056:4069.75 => -0.3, 9.03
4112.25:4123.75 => -1.2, 9.84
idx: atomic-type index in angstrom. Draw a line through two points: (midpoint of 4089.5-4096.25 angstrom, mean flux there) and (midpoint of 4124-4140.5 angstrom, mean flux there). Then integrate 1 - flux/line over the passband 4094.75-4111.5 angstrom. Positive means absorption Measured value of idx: 1.4 angstrom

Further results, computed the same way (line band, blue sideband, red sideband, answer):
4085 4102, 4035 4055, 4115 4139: -0.51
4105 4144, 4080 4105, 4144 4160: -1.50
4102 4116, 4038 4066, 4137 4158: -1.49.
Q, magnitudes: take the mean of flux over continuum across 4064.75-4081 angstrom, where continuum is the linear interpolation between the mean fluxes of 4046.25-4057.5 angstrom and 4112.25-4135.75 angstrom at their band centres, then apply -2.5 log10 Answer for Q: 0.06 mag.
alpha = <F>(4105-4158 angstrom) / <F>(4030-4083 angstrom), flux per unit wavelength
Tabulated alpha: 1.04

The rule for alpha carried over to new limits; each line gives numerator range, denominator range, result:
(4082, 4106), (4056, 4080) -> 1.10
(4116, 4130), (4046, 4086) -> 1.07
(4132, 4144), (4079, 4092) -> 0.89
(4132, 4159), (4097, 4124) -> 0.94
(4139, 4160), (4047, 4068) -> 0.96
